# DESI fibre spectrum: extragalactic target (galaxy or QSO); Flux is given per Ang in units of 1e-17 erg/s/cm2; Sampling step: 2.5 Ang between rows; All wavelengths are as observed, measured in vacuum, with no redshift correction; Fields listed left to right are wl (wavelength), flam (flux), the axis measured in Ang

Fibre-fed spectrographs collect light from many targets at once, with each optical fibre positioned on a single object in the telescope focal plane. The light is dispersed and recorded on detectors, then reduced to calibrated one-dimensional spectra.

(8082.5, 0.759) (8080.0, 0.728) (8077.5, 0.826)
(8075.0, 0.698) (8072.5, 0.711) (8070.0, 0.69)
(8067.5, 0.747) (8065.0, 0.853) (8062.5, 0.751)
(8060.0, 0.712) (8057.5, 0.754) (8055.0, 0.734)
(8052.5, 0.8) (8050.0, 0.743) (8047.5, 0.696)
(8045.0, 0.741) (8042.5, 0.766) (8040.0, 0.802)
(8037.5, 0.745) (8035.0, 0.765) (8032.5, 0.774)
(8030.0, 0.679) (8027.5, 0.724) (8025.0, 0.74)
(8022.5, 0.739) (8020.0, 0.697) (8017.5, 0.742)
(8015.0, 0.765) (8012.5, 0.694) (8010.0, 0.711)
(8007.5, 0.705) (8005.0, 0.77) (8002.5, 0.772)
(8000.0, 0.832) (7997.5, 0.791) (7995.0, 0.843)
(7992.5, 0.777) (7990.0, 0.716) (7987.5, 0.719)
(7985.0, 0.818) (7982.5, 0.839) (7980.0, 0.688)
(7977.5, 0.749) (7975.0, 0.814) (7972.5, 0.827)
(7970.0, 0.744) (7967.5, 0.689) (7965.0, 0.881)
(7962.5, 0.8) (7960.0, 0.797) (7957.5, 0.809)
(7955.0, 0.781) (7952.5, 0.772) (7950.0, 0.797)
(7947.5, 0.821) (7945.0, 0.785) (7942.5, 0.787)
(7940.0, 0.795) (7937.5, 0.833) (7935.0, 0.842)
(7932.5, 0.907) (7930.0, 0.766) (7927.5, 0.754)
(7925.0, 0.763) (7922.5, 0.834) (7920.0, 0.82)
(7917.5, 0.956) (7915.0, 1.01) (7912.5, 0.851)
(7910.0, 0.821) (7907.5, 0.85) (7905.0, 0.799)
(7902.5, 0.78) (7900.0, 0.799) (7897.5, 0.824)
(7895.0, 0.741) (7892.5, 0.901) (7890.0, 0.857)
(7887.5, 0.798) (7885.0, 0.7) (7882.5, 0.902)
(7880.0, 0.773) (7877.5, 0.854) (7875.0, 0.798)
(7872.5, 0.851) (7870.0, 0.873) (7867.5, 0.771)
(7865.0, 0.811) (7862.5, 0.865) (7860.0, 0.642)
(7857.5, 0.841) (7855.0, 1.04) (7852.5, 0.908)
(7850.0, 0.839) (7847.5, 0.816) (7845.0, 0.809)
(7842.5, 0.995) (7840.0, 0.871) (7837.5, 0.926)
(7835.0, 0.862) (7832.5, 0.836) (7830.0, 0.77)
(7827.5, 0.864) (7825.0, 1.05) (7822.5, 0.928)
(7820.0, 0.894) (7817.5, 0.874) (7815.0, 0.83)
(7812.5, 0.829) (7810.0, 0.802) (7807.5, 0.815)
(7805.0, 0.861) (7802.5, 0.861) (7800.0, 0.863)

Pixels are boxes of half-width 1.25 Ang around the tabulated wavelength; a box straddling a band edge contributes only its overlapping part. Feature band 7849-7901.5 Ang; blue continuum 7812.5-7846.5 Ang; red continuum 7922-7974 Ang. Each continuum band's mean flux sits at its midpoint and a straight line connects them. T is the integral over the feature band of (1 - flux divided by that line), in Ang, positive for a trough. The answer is 1.4 Ang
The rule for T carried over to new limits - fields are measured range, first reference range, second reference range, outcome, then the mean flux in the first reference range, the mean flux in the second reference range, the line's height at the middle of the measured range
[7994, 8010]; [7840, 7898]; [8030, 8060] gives -0.14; 0.836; 0.751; 0.772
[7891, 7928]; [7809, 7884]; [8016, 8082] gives -0.60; 0.857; 0.745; 0.822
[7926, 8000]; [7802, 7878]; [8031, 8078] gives 0.47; 0.858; 0.751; 0.797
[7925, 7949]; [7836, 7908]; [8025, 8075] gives -0.14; 0.836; 0.745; 0.803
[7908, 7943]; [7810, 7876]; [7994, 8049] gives -1.33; 0.86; 0.749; 0.809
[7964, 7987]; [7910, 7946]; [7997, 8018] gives 0.17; 0.836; 0.753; 0.786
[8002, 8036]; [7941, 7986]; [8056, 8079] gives 1.52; 0.789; 0.749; 0.767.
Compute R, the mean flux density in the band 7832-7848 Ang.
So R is 0.878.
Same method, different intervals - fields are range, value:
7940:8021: 0.773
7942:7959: 0.793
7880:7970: 0.816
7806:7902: 0.846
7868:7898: 0.821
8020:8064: 0.744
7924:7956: 0.801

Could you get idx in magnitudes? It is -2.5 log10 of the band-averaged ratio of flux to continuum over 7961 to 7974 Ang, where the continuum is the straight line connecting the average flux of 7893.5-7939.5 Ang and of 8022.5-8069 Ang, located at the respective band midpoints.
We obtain 0.01 mag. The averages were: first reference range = 0.83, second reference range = 0.751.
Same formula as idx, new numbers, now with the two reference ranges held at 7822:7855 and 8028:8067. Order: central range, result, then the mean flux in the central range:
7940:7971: 0.032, 0.789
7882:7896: 0.055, 0.813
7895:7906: 0.072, 0.794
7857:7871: 0.097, 0.797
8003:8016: 0.068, 0.731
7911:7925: -0.056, 0.881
